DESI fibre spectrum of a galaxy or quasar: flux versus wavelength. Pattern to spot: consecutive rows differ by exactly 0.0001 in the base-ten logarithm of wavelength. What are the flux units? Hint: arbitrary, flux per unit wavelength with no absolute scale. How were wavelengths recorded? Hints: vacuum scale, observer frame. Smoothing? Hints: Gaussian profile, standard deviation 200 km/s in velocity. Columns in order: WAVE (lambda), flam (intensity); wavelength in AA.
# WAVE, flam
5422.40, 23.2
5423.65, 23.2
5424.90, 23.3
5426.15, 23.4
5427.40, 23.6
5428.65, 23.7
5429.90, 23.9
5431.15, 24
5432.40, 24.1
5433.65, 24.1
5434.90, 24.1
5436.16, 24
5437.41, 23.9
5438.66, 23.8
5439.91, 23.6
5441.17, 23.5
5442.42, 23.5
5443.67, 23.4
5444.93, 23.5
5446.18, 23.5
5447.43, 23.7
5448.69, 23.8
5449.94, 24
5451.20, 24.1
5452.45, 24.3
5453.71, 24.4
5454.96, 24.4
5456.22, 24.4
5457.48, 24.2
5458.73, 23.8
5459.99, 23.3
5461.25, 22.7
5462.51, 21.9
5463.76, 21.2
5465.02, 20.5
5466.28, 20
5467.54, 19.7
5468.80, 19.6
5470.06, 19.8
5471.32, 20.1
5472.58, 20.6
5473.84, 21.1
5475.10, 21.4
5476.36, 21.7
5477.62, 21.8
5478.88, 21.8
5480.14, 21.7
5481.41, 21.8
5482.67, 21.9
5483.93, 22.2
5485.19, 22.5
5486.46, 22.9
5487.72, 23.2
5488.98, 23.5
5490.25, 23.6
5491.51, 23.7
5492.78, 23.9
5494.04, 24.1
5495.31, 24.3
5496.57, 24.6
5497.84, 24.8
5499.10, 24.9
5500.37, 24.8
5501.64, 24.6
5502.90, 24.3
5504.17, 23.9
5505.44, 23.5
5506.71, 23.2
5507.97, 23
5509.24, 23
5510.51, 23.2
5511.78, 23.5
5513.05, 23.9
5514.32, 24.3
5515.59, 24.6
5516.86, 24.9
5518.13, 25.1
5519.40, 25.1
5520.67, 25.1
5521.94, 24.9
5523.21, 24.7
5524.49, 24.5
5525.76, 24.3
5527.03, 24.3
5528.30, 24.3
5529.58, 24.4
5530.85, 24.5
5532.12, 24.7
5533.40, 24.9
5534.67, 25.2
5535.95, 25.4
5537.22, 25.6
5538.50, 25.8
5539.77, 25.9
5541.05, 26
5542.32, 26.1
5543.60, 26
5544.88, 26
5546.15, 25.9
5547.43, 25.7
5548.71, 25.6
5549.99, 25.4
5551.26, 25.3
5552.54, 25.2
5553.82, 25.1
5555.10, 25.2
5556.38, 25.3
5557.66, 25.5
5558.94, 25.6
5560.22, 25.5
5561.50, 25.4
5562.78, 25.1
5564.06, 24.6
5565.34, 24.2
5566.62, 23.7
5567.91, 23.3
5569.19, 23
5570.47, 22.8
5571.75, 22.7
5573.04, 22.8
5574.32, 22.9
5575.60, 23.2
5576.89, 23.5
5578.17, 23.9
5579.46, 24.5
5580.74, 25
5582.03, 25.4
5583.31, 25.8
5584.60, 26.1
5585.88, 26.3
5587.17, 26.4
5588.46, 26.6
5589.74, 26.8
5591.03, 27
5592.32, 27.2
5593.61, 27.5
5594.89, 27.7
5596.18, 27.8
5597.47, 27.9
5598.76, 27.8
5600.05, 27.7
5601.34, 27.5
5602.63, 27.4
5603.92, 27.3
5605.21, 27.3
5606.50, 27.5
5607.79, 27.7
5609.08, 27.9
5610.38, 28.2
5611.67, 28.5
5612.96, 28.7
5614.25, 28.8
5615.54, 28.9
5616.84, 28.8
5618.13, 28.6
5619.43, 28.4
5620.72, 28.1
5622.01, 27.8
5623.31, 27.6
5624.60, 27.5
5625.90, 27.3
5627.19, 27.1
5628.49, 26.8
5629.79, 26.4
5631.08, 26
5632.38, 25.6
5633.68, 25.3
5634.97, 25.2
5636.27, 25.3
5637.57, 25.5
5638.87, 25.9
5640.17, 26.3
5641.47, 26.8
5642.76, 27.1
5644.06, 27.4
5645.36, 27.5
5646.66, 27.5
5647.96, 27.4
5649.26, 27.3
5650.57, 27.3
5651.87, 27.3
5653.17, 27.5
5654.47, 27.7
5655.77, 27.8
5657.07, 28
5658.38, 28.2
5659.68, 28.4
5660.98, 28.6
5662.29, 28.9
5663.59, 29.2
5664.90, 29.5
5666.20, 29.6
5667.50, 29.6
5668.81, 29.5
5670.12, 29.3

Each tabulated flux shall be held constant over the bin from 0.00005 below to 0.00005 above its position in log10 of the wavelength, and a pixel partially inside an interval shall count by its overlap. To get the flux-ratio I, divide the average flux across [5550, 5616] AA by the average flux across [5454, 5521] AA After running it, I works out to 1.13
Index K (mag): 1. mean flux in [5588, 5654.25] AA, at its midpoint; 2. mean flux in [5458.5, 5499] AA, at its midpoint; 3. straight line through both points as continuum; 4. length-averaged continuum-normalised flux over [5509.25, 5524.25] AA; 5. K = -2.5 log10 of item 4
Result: -0.04 mag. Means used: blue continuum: 22.2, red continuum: 27.3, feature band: 24.4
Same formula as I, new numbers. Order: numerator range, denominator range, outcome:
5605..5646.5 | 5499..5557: 1.10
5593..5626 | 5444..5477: 1.25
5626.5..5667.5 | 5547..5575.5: 1.11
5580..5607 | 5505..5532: 1.11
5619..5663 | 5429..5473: 1.18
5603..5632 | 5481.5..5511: 1.18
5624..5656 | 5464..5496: 1.22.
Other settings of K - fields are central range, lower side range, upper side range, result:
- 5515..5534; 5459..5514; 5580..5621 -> -0.02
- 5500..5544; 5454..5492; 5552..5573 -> -0.06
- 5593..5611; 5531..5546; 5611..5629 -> 0.00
